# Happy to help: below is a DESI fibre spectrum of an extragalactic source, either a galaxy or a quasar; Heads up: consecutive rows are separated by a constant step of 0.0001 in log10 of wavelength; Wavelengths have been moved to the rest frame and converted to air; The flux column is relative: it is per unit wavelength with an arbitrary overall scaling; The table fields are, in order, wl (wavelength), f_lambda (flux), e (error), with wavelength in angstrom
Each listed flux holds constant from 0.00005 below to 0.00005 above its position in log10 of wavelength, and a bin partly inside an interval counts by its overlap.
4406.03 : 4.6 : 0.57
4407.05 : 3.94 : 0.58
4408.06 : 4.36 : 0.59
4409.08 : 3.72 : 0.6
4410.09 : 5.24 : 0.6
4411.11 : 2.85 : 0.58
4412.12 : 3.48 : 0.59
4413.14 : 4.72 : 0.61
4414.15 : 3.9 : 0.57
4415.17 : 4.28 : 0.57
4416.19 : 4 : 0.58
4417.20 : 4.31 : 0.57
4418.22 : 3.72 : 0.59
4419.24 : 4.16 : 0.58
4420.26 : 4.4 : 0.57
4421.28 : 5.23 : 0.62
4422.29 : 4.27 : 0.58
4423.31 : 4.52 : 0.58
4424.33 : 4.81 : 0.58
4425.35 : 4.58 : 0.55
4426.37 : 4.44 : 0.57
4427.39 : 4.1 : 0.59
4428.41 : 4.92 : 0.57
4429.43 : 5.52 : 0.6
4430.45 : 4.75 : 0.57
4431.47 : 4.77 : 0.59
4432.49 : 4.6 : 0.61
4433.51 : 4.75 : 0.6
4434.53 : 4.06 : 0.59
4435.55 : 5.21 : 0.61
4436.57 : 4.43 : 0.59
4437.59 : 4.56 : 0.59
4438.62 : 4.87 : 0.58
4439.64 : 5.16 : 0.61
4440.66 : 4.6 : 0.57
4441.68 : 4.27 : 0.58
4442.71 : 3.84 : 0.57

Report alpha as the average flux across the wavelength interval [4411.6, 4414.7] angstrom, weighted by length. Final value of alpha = 4.04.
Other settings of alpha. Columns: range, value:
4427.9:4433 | 4.91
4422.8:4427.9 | 4.49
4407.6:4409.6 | 4.04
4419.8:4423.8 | 4.61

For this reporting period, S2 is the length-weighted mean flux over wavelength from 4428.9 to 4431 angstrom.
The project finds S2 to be 5.13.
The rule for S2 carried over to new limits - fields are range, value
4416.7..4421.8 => 4.36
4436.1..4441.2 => 4.72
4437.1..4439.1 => 4.7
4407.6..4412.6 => 3.93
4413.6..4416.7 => 4.08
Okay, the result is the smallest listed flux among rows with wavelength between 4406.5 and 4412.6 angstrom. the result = 2.85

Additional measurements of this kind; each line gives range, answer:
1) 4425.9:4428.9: 4.1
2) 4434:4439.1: 4.06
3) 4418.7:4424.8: 4.16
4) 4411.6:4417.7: 3.48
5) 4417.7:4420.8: 3.72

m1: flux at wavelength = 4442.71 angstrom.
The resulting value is 3.84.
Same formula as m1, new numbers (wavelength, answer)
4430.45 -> 4.75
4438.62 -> 4.87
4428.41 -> 4.92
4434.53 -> 4.06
